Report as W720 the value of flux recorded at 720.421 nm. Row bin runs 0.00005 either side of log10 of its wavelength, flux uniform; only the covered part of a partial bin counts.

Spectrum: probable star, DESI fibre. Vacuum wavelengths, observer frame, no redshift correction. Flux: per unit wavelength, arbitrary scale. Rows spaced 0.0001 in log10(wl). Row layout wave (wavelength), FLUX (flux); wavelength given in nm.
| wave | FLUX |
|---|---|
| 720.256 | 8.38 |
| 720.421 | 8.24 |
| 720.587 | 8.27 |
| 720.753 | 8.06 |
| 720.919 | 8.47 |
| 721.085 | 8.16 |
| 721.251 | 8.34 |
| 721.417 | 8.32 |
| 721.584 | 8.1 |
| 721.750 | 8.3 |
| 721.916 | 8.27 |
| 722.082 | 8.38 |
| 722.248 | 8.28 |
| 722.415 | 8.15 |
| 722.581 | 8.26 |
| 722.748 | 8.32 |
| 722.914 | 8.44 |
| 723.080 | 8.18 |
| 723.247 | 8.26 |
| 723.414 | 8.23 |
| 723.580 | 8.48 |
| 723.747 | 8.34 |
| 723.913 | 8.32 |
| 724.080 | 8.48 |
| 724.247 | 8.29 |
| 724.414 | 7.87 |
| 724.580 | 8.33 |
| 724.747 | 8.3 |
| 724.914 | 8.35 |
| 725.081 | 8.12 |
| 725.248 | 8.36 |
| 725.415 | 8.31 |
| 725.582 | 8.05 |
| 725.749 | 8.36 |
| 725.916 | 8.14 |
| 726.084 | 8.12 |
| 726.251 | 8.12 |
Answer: 8.24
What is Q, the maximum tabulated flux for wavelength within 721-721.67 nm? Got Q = 8.34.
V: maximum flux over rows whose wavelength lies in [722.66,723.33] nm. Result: 8.44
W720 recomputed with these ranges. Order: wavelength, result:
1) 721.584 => 8.1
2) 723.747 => 8.34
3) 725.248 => 8.36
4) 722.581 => 8.26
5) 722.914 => 8.44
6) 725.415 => 8.31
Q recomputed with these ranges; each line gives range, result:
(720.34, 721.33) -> 8.47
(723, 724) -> 8.48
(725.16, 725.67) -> 8.36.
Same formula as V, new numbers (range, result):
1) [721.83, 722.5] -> 8.38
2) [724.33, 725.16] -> 8.35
